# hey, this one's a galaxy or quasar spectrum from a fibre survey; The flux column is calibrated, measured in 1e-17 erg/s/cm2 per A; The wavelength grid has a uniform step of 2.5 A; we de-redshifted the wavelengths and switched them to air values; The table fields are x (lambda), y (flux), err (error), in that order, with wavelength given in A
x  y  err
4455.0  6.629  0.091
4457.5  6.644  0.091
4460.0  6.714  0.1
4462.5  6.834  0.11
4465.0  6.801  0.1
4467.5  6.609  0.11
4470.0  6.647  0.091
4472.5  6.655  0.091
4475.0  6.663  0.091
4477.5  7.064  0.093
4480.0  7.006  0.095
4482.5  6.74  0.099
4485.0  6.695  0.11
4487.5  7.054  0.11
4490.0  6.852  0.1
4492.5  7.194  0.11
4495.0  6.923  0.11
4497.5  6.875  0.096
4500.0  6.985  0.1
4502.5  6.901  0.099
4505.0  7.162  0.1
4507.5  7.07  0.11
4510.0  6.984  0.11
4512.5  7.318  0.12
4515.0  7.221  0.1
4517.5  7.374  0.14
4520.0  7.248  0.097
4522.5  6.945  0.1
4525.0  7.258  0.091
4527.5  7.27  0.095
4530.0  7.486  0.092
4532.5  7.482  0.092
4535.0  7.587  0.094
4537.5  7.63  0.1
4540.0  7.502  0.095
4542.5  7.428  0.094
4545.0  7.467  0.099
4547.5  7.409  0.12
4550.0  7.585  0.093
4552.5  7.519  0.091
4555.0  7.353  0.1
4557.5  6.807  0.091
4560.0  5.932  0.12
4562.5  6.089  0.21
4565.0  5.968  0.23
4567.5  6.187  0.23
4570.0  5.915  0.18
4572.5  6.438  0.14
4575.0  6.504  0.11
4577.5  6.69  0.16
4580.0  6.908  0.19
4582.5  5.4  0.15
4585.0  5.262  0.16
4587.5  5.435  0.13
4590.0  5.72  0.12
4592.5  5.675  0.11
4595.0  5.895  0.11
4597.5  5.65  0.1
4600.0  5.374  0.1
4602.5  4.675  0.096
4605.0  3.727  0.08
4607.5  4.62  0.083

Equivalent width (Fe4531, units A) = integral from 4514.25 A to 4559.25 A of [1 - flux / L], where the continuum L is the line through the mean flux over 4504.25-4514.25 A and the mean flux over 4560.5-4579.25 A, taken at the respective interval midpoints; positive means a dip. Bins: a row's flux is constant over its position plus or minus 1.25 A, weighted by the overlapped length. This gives -4.1 A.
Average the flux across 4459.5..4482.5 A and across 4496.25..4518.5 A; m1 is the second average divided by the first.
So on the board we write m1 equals 1.05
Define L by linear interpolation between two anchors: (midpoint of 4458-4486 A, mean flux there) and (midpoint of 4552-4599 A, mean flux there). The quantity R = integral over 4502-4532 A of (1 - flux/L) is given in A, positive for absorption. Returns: -3.3 A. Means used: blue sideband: 6.76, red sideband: 6.15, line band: 7.2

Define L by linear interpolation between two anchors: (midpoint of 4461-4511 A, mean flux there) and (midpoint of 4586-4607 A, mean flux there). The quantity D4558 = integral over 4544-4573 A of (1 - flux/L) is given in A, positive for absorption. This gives -4.5 A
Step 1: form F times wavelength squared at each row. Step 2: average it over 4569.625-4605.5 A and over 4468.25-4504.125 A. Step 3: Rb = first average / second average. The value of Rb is 0.9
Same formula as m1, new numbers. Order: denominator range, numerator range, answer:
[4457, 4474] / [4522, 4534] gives 1.09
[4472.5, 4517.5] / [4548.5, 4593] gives 0.90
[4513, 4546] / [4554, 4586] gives 0.85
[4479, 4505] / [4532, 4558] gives 1.07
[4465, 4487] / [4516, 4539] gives 1.09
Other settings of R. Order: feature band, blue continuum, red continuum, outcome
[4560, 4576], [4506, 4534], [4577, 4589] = 0.1 A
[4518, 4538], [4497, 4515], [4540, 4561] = -0.6 A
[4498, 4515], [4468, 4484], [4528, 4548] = 0.1 A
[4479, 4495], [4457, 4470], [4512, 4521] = 0.1 A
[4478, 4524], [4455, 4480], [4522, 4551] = 0.3 A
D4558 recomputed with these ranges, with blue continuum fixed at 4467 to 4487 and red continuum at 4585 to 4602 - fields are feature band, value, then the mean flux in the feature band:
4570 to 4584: -1.5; 6.33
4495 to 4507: -0.8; 6.98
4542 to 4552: -2.4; 7.48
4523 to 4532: -1.5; 7.32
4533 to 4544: -2.5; 7.53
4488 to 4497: -0.5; 6.99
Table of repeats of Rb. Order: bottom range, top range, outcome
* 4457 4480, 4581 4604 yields 0.85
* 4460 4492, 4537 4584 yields 1.03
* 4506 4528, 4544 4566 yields 0.98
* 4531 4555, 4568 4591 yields 0.82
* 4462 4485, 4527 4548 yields 1.14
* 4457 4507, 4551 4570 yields 0.98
